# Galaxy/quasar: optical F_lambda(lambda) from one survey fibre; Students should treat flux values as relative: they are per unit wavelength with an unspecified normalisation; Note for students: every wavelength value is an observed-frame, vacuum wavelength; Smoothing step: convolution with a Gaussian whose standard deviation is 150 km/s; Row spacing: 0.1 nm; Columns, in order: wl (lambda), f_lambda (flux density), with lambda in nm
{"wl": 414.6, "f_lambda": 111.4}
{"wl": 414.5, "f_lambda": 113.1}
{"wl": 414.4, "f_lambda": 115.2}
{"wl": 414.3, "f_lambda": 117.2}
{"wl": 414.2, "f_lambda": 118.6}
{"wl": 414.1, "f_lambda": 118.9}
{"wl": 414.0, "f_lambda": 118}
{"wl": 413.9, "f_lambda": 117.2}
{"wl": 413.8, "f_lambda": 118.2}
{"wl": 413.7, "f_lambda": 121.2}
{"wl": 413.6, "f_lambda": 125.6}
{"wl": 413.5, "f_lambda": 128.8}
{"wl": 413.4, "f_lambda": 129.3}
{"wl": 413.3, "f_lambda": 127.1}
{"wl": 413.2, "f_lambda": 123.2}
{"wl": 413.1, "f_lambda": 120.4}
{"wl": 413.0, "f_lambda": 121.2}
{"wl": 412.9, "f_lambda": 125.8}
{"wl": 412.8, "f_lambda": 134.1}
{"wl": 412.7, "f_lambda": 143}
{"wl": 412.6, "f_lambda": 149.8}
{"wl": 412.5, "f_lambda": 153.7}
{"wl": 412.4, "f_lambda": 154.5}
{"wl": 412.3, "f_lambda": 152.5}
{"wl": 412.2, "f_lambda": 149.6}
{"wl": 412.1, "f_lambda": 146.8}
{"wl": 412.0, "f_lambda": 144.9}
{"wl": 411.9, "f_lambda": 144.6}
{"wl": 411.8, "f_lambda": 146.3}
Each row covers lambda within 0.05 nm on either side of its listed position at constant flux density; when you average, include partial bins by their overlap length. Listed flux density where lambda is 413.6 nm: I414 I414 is 125.6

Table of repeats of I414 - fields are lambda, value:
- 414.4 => 115.2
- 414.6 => 111.4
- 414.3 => 117.2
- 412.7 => 143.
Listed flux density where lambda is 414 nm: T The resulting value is 118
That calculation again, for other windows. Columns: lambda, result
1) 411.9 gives 144.6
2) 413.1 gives 120.4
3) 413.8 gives 118.2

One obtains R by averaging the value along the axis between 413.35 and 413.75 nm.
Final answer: 126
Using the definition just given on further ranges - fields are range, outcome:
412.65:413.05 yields 131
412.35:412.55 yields 154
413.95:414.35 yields 118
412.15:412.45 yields 152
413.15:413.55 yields 127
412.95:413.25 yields 122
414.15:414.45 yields 117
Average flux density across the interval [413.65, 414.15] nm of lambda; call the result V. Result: 119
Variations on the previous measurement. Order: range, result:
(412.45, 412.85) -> 145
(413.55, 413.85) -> 122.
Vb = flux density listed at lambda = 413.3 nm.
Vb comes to 127.1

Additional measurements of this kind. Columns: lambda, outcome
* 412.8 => 134.1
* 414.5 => 113.1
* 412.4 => 154.5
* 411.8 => 146.3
